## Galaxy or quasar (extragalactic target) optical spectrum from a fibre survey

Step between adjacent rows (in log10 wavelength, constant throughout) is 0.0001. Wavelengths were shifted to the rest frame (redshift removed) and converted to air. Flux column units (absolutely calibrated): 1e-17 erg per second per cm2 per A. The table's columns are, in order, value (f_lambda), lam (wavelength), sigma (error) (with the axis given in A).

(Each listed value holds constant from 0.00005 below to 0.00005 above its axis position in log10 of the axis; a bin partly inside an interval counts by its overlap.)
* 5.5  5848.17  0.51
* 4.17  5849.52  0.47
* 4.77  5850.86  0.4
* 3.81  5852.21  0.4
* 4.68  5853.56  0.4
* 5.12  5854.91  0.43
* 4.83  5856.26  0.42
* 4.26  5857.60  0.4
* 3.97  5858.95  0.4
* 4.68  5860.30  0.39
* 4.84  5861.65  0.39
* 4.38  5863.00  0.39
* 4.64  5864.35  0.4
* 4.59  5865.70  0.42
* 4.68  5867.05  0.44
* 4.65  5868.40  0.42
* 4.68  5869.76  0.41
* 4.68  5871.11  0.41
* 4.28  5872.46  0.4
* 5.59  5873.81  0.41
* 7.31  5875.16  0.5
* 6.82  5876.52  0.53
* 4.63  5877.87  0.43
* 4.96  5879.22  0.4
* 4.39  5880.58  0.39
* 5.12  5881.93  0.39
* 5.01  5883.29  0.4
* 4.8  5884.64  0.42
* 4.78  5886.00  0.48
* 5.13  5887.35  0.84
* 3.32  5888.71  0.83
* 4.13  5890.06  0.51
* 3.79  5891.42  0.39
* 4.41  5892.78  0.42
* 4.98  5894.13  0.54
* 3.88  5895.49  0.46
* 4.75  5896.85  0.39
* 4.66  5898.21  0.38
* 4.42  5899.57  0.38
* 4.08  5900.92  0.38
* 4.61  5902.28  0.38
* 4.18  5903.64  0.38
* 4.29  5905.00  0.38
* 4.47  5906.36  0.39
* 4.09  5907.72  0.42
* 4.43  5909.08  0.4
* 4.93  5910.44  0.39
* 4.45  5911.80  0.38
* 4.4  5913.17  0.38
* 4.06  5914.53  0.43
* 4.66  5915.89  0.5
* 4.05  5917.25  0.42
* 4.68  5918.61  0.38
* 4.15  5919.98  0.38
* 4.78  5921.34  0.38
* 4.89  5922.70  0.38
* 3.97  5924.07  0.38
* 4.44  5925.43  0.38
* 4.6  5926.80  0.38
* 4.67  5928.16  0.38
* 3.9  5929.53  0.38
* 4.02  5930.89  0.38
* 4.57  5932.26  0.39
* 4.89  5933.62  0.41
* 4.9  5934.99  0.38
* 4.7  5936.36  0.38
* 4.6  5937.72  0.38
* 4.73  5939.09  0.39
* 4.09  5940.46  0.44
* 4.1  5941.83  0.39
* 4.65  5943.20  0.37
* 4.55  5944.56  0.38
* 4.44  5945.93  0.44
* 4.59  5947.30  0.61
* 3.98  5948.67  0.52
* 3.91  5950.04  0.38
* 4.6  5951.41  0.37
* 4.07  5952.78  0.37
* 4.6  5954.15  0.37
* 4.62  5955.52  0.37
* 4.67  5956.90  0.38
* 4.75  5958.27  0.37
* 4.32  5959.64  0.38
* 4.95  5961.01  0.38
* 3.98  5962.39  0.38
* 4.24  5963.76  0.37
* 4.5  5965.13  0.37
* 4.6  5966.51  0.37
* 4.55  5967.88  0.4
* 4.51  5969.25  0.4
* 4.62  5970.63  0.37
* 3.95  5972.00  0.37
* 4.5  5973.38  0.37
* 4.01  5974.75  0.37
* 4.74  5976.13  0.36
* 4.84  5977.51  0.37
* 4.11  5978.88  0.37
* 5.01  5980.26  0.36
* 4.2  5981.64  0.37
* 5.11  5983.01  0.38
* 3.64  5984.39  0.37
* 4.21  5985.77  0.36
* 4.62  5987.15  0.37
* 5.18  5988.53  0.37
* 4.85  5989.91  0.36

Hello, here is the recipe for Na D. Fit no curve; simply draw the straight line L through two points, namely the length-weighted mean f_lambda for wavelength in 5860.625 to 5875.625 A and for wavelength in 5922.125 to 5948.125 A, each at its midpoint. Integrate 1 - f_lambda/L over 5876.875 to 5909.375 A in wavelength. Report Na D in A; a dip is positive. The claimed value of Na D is 1.7 A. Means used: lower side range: 4.9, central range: 4.5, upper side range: 4.48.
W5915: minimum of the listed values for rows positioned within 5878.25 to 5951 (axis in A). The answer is 3.32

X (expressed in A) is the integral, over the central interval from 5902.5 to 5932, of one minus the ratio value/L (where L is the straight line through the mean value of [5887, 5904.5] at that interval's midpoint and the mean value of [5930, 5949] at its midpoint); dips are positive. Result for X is 0.1 A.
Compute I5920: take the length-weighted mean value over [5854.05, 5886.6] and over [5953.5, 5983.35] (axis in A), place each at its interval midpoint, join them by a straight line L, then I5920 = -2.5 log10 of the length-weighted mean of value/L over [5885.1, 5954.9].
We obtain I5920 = 0.07 mag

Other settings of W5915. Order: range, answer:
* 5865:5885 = 4.28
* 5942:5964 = 3.91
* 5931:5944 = 4.09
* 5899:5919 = 4.05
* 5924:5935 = 3.9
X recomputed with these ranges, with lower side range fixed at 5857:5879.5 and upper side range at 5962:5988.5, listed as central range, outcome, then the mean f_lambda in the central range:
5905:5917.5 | 0.87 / 4.4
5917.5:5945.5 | 0.91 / 4.49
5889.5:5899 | 0.85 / 4.37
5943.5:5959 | 0.37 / 4.44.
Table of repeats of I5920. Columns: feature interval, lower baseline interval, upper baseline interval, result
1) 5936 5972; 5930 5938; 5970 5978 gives 0.016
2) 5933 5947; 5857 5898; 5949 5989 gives -0.004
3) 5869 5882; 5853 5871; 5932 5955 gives -0.145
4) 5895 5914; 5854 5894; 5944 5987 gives 0.062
